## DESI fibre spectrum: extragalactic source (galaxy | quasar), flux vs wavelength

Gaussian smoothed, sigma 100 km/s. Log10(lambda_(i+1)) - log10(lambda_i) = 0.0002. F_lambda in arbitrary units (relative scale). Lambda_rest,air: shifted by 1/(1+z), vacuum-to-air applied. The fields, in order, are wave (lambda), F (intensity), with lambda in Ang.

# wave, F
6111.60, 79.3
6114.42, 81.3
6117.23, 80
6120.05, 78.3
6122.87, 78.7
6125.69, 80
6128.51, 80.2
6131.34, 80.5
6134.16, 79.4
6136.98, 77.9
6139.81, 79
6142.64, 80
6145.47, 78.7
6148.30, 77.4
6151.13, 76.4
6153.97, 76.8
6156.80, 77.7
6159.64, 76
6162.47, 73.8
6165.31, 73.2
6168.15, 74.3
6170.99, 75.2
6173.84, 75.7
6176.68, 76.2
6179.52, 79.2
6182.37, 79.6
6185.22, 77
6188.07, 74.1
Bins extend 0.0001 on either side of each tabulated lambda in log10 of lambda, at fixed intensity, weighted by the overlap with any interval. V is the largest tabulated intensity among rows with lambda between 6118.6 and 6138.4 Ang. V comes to 80.5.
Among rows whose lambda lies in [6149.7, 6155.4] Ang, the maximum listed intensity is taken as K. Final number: 76.8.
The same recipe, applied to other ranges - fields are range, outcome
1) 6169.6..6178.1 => 76.2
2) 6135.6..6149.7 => 80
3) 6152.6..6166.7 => 77.7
